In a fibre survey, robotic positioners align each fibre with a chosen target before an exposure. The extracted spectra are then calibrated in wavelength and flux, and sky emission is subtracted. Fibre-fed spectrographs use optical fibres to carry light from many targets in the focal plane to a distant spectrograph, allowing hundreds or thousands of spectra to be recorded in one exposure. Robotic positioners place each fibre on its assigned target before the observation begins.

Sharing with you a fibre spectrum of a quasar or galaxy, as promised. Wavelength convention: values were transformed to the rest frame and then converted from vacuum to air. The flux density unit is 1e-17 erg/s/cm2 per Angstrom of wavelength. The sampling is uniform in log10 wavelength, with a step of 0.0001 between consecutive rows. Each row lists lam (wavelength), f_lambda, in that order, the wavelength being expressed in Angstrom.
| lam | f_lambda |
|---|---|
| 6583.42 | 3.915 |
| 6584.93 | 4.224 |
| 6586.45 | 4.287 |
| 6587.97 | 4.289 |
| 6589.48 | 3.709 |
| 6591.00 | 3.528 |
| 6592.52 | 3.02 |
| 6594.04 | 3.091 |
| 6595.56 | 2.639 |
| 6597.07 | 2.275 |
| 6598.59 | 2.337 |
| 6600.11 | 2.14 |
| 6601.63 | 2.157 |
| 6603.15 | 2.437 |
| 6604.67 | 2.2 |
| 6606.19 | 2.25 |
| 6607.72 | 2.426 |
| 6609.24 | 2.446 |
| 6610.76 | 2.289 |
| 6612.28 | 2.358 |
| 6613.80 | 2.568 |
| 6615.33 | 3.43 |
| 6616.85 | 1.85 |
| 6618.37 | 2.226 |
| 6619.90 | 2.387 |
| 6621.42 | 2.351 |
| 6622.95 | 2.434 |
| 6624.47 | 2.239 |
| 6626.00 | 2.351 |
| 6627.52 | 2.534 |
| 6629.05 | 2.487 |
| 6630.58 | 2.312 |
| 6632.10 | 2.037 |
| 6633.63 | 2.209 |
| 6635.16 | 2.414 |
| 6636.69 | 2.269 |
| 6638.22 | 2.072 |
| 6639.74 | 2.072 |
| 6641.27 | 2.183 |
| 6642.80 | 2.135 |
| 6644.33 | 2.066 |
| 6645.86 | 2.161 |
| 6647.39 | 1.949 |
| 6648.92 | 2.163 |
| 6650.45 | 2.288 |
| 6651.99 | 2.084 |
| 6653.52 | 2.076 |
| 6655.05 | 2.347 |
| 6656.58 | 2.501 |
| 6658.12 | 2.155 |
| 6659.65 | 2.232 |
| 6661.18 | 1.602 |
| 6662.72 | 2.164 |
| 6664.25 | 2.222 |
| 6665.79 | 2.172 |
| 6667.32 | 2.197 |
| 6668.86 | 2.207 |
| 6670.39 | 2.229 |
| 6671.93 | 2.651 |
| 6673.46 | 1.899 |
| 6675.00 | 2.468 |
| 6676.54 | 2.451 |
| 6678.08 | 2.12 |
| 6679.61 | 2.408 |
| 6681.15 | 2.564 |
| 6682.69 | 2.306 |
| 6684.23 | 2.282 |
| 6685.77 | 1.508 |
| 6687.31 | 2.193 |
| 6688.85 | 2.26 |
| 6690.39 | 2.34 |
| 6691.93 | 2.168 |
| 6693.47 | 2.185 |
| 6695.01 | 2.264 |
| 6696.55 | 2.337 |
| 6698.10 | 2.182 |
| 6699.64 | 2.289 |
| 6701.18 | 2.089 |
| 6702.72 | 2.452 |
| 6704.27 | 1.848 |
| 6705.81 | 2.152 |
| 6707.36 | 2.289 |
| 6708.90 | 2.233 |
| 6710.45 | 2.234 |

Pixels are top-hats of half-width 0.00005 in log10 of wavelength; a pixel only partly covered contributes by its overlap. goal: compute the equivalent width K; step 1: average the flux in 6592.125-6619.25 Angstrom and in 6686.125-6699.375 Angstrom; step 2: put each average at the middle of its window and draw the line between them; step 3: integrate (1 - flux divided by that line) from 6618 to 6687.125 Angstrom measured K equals 2.9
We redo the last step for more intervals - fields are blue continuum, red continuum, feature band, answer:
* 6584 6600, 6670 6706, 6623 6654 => 6.4 Angstrom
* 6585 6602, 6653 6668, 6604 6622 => 2.8 Angstrom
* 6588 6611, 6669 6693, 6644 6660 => 1.4 Angstrom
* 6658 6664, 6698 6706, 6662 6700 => -2.5 Angstrom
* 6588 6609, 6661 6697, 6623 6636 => 0.9 Angstrom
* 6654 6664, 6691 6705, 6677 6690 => -0.1 Angstrom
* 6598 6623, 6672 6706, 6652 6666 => 0.7 Angstrom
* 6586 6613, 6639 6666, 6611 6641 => 1.3 Angstrom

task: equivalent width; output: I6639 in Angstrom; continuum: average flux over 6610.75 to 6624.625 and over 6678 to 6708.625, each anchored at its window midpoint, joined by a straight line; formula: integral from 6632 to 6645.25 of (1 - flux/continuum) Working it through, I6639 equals 1.1 Angstrom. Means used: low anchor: 2.43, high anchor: 2.21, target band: 2.17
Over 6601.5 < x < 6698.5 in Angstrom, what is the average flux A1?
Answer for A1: 2.26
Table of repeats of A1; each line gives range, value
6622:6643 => 2.27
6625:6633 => 2.34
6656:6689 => 2.22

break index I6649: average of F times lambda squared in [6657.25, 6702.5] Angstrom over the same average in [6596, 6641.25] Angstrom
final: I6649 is 1.0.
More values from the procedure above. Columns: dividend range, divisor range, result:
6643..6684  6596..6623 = 0.95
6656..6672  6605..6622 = 0.92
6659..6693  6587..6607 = 0.81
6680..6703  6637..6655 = 1.06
